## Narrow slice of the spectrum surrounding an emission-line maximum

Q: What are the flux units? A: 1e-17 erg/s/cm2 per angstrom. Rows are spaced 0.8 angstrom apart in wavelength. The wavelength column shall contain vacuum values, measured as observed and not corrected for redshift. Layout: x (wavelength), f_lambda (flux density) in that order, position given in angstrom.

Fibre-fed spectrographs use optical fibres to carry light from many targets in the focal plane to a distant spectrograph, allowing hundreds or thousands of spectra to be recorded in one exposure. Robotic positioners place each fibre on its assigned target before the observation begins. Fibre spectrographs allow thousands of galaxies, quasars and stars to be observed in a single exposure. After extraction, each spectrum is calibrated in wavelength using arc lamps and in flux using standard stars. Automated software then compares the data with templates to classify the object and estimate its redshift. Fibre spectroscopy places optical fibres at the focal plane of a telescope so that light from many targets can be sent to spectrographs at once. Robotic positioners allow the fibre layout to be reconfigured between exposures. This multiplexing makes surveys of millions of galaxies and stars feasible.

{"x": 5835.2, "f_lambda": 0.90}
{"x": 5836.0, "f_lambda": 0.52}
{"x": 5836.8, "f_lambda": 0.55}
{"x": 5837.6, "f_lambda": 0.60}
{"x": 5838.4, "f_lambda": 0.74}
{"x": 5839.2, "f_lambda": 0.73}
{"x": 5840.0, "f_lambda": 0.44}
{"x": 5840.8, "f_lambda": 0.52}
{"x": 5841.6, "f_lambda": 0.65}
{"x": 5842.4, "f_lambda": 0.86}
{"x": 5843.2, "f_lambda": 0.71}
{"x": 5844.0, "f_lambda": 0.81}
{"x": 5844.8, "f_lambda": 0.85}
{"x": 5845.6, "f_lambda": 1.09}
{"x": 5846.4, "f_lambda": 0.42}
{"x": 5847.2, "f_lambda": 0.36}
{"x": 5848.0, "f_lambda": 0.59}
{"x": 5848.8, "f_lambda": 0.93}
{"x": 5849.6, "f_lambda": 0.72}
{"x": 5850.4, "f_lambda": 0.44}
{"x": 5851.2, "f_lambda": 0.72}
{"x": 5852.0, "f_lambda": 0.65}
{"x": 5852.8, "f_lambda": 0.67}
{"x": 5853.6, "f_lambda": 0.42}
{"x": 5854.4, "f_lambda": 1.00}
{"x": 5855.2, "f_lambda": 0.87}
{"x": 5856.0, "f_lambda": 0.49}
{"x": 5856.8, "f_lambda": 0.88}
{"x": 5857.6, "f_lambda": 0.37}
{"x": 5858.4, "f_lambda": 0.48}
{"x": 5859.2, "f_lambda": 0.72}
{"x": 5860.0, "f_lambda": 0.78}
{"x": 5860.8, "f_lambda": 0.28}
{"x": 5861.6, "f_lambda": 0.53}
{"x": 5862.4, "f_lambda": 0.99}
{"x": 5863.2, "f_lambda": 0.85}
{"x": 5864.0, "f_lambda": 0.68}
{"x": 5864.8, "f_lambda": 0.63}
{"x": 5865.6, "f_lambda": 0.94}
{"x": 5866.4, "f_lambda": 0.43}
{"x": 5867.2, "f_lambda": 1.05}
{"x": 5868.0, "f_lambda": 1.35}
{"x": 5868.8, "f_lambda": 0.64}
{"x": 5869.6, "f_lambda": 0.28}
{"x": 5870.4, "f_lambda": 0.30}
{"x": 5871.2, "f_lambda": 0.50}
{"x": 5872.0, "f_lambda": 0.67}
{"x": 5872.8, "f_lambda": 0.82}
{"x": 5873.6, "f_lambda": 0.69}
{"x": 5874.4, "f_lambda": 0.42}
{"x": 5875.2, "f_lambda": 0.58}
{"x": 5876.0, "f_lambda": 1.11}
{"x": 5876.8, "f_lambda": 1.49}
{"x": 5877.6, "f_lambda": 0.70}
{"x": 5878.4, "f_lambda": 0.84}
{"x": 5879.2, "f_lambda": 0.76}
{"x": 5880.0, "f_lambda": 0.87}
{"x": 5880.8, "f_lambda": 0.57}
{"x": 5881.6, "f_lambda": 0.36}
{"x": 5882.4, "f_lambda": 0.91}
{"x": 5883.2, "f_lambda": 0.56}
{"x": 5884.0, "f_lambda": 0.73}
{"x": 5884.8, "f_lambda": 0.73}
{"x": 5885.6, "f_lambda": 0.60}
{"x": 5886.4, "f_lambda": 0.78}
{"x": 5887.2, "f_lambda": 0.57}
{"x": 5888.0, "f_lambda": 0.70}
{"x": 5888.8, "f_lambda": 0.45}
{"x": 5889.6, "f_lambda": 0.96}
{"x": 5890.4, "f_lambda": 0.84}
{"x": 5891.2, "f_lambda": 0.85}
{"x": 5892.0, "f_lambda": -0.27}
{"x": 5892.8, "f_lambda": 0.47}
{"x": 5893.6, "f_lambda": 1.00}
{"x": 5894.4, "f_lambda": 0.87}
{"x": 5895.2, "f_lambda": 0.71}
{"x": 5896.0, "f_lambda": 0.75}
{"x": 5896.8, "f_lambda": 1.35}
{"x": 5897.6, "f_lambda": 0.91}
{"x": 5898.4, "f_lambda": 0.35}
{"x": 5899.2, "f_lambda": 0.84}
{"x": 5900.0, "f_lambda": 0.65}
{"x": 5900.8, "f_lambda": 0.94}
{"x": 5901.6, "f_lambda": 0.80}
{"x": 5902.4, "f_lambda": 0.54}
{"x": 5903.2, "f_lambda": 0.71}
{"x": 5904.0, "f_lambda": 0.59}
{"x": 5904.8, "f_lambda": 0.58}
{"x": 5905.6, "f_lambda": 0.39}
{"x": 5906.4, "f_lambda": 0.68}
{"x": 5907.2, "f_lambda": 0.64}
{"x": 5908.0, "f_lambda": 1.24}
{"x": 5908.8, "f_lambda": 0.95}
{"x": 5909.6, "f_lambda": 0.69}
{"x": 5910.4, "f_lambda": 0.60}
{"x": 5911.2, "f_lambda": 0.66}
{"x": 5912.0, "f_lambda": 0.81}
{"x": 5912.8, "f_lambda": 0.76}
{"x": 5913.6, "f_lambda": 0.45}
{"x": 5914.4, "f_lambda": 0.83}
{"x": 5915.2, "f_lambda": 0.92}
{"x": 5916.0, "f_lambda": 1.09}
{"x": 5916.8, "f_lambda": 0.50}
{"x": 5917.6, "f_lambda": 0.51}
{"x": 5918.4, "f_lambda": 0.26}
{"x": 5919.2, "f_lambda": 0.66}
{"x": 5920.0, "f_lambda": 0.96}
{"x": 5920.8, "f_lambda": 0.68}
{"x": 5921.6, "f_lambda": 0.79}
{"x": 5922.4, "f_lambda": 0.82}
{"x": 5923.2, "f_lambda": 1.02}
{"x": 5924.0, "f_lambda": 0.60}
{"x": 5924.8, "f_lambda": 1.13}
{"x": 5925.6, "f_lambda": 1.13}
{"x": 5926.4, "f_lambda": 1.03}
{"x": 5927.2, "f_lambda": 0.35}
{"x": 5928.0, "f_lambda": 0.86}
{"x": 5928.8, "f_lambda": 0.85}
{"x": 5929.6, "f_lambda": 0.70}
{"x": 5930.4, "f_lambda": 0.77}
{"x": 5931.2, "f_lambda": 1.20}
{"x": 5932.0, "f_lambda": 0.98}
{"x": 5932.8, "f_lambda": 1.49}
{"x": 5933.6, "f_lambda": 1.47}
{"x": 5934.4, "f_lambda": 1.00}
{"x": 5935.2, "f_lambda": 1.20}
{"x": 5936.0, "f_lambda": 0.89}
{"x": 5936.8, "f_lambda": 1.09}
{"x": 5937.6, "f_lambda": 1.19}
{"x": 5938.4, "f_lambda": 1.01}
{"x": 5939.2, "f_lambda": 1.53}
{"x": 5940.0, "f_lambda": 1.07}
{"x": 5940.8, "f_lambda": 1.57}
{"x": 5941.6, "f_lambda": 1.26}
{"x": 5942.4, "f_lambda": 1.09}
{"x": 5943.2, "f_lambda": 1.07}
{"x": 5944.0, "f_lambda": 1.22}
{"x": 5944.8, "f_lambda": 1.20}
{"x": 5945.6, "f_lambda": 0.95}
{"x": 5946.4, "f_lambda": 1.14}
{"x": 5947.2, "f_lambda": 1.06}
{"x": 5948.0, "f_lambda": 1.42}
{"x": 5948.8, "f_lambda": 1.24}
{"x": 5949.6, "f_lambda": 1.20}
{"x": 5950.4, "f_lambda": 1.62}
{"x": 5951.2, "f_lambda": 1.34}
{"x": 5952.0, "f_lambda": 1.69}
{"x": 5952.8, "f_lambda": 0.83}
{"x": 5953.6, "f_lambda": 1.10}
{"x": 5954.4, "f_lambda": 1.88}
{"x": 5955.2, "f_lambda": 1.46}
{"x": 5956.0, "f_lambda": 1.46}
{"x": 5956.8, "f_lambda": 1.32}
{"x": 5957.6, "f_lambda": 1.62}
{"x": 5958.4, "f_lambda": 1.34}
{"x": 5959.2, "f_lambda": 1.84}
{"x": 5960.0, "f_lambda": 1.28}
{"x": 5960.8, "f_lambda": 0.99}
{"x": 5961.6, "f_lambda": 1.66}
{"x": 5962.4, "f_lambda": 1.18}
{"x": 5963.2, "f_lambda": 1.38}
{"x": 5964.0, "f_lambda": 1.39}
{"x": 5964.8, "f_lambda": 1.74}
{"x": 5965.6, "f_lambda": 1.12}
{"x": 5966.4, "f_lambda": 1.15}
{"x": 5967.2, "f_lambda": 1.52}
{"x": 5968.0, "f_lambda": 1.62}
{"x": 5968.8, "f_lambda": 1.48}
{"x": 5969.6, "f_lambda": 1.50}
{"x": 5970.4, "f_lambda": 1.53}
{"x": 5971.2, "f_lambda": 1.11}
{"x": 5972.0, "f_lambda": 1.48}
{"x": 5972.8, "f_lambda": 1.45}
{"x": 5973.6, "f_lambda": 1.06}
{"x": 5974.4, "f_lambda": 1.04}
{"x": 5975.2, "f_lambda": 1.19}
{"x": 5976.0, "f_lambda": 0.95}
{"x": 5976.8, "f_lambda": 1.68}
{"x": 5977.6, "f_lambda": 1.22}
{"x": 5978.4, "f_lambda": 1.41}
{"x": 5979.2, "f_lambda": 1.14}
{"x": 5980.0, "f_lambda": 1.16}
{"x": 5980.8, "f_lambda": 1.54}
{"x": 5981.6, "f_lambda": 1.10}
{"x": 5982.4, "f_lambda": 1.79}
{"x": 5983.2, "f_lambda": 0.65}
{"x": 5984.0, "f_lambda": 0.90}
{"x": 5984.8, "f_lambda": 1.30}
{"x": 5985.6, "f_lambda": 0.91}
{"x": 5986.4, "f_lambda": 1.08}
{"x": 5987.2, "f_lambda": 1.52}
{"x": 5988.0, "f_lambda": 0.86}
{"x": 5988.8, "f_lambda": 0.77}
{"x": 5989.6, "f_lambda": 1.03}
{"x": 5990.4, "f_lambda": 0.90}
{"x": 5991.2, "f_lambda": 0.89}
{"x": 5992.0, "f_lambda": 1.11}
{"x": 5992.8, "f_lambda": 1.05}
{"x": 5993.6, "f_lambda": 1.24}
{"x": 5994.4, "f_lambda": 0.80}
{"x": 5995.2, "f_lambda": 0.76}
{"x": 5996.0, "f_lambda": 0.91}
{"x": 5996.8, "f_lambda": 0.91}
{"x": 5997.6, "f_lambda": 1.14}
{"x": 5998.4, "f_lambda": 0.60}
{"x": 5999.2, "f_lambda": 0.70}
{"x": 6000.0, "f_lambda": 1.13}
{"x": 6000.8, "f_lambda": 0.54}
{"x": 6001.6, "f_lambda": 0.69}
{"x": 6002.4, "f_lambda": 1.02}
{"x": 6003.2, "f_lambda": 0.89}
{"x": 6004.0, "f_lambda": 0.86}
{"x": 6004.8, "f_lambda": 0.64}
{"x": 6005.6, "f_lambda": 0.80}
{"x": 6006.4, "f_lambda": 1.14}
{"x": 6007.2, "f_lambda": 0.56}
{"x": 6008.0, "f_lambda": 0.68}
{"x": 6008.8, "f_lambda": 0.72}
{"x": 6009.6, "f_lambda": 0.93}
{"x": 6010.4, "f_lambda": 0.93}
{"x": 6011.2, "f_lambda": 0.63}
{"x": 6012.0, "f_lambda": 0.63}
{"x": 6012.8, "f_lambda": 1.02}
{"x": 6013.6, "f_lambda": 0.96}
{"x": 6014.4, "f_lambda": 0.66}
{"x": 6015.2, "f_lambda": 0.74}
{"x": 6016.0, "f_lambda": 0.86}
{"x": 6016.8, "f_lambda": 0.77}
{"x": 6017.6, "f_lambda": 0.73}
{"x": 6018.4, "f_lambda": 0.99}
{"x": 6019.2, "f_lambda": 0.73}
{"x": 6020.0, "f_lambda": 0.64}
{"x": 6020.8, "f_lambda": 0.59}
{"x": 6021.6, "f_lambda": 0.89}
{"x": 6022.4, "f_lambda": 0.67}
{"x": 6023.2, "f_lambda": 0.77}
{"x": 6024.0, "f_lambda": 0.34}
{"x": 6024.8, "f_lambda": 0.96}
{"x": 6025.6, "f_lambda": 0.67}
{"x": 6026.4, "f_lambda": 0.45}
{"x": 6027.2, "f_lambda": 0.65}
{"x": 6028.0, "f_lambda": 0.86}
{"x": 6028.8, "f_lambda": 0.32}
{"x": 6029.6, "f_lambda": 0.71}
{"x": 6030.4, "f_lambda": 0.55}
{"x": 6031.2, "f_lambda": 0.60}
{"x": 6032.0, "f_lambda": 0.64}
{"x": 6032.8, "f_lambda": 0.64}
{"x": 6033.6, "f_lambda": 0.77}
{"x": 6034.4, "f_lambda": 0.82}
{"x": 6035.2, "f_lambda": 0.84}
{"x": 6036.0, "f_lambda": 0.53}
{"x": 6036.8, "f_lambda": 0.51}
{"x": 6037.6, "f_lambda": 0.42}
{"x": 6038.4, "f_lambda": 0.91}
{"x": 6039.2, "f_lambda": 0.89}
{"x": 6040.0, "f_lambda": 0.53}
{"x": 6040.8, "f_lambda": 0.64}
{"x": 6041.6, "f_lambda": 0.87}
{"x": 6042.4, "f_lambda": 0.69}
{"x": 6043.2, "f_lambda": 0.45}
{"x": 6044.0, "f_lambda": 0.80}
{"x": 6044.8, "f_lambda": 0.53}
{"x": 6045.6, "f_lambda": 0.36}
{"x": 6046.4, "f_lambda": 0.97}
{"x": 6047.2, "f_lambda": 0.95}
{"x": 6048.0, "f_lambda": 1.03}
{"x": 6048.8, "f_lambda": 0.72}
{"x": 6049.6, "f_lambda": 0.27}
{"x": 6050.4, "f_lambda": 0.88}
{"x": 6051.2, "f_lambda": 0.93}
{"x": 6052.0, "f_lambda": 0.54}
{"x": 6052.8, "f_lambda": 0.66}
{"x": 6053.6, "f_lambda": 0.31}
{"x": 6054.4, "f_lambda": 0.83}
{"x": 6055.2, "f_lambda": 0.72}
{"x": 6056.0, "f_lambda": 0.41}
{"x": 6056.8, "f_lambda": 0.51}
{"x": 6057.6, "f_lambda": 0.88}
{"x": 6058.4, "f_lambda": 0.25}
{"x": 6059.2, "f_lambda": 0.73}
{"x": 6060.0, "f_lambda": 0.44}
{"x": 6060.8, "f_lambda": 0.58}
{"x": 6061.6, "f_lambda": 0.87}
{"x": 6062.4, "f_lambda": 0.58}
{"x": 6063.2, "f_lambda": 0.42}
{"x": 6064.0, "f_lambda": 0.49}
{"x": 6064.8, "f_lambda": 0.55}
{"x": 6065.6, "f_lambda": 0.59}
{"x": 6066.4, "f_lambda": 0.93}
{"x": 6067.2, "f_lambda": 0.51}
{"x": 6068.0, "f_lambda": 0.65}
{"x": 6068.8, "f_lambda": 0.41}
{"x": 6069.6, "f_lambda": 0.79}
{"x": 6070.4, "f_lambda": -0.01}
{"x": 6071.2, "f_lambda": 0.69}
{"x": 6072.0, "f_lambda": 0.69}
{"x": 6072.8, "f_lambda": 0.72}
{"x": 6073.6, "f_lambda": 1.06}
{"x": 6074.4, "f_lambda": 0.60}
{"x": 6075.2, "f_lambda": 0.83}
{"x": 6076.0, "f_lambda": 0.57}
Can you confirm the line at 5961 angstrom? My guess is Mg II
